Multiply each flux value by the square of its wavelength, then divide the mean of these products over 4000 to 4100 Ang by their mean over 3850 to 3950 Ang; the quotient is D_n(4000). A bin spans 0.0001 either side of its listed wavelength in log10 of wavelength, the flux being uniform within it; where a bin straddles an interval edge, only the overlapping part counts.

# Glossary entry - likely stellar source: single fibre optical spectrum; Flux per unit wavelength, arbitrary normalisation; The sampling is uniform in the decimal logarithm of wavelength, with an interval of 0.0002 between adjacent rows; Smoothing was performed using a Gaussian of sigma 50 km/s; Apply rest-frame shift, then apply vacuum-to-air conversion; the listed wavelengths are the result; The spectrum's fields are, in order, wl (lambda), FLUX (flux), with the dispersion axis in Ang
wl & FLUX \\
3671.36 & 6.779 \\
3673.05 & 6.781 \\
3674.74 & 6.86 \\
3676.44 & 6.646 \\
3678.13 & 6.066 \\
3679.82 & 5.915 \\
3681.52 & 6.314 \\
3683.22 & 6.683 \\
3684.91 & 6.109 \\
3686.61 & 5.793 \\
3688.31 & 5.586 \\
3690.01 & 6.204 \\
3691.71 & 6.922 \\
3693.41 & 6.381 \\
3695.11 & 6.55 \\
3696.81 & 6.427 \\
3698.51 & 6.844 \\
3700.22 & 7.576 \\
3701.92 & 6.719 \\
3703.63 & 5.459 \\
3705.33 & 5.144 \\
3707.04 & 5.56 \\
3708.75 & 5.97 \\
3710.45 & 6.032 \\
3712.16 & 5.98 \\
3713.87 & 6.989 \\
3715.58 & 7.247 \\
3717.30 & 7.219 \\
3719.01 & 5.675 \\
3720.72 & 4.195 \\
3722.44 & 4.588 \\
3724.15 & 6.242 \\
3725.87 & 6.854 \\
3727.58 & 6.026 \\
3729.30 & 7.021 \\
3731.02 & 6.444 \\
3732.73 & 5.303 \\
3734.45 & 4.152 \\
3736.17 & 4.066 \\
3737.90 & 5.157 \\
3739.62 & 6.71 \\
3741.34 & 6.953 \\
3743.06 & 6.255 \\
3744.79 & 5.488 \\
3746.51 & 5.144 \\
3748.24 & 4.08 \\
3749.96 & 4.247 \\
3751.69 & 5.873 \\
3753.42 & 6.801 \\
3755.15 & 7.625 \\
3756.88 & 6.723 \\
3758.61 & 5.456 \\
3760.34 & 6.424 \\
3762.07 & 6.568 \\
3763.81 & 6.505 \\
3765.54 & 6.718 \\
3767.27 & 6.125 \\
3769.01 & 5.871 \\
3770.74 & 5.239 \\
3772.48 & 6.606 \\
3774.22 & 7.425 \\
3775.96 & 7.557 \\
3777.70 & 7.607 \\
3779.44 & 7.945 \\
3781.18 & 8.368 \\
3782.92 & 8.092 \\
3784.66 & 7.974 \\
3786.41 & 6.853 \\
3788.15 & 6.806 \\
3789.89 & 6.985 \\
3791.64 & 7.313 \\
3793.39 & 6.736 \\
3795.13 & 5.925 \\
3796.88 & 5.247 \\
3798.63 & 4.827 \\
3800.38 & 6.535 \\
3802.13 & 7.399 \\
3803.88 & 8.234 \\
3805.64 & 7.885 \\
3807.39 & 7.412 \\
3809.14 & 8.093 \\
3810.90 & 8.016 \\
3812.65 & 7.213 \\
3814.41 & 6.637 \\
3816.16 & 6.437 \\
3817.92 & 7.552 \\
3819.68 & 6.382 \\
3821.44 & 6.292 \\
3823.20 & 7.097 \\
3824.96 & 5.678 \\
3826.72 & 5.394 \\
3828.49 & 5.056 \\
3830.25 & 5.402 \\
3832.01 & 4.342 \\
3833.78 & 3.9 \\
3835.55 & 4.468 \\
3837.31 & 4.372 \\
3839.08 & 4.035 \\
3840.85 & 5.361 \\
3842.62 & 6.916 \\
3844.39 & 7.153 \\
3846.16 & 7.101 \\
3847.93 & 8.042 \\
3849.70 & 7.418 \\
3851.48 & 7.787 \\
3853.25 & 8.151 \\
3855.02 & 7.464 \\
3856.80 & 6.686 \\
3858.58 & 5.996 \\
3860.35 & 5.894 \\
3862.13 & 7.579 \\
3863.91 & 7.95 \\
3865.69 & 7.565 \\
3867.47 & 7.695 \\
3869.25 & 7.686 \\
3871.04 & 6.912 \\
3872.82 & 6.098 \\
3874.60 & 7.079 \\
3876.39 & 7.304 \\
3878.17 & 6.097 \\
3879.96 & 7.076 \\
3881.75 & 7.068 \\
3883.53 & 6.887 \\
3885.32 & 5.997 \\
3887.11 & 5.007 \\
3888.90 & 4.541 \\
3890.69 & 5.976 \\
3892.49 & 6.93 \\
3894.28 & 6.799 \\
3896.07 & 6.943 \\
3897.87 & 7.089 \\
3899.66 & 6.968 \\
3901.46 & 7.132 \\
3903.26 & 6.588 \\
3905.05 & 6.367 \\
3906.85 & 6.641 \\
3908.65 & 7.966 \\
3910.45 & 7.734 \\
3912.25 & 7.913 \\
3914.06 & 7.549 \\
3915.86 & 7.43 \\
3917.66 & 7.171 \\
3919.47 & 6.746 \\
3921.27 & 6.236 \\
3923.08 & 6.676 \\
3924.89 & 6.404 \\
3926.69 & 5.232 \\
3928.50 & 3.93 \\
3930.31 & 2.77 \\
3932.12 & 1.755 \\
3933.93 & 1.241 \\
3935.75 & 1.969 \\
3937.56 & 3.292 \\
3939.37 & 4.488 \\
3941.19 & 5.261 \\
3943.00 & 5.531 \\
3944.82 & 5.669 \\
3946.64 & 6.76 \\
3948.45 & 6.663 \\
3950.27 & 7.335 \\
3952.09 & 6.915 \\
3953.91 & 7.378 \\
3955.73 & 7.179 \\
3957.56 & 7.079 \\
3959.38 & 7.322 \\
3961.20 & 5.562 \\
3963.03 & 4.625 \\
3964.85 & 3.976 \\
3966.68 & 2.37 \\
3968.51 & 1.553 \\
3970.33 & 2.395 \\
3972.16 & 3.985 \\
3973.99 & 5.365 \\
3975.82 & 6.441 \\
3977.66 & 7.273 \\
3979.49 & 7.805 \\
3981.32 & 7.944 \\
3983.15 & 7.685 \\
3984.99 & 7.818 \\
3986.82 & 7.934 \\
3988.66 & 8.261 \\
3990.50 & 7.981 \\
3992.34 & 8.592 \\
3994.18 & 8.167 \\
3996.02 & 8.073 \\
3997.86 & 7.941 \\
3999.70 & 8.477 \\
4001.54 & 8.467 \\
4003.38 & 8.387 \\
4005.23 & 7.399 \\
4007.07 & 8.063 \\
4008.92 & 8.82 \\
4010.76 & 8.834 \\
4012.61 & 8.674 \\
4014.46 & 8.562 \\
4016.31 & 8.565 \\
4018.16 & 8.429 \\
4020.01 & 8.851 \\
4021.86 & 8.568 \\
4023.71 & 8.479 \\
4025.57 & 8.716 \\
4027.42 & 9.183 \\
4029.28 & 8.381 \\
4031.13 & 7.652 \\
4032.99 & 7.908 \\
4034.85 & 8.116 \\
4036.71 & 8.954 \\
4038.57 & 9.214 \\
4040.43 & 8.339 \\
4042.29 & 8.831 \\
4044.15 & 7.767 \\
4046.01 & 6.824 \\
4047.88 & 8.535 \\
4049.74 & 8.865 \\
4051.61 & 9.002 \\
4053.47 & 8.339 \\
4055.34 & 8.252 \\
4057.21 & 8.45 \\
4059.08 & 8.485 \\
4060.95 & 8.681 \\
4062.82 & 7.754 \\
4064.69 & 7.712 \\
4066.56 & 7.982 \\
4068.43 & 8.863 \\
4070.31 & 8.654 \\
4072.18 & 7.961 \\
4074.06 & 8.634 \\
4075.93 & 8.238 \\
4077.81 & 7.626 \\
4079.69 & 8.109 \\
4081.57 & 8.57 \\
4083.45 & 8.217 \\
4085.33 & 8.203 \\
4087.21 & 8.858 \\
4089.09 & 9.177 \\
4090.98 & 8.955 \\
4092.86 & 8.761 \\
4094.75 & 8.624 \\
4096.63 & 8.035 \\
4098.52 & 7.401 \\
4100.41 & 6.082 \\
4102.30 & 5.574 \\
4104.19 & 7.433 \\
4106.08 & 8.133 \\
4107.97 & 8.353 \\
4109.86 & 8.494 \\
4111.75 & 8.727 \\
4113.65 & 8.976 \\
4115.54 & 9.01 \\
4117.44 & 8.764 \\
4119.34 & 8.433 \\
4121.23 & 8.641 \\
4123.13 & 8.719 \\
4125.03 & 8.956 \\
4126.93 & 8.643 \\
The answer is 1.4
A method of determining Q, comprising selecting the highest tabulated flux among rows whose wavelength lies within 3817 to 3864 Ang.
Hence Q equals 8.151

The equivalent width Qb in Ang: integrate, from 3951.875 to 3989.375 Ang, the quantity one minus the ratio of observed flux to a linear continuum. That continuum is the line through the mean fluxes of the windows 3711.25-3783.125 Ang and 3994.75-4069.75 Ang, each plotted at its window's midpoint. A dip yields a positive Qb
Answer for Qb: 9.0 Ang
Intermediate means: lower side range 6.21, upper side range 8.39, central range 6.01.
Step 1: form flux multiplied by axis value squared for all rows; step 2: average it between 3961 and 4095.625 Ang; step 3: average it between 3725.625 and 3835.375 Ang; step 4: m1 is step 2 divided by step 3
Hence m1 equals 1.4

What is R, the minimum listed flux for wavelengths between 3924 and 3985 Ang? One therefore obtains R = 1.241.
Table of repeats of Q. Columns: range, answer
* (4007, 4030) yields 9.183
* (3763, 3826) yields 8.368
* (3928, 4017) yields 8.834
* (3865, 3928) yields 7.966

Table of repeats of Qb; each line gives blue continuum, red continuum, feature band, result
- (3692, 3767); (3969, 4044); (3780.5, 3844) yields 1.5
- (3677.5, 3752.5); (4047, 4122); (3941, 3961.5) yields 2.3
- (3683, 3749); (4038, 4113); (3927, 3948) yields 9.7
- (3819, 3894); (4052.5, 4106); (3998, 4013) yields -1.6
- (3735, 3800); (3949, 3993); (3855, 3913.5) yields -4.8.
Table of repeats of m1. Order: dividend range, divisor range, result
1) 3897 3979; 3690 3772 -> 1.04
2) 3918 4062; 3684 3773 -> 1.33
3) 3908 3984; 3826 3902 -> 0.91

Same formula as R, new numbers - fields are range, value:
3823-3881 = 3.9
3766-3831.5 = 4.827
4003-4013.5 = 7.399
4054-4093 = 7.626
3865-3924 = 4.541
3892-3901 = 6.799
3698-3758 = 4.066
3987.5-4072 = 6.824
